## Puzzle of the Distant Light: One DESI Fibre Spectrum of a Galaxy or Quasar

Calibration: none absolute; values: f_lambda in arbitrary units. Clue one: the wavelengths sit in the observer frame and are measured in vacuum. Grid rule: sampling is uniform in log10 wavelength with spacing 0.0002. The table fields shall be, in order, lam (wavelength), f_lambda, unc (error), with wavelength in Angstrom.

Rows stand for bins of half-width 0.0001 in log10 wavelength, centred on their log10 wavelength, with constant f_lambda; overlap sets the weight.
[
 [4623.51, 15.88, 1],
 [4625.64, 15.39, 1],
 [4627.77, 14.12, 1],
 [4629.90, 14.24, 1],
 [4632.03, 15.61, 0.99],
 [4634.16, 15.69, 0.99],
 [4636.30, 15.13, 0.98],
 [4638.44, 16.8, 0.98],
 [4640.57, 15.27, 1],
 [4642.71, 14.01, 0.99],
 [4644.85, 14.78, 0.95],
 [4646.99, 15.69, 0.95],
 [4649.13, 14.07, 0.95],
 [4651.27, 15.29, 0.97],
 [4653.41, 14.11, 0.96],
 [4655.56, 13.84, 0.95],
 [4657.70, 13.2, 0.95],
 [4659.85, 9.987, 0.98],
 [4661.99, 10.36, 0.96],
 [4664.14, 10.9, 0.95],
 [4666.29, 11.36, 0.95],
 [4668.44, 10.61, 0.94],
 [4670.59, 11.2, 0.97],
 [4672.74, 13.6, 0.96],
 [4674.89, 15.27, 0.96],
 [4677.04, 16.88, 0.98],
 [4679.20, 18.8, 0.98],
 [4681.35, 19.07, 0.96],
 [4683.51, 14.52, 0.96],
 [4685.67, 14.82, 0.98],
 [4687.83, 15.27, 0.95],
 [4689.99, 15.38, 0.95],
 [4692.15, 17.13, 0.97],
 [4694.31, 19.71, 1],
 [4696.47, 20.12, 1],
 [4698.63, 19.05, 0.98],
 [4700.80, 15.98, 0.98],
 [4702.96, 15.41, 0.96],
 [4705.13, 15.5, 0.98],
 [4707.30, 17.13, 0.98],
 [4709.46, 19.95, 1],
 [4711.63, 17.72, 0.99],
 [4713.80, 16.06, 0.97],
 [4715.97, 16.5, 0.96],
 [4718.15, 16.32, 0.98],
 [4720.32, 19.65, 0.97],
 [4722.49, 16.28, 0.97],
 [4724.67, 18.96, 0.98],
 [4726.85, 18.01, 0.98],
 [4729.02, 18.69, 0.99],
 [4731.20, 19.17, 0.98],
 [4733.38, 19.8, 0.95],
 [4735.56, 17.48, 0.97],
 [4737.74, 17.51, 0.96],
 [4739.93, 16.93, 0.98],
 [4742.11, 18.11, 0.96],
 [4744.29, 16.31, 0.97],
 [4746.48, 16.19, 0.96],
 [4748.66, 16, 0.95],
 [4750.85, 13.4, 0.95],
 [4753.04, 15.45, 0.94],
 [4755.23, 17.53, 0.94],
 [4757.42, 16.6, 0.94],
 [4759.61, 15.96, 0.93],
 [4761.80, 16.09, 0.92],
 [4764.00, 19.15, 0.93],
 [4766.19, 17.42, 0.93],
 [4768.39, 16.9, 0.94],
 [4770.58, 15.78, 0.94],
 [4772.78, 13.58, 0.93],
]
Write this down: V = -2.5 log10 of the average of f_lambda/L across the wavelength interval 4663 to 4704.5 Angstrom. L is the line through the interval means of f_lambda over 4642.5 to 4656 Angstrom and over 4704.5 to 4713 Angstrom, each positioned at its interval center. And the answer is 0.06 mag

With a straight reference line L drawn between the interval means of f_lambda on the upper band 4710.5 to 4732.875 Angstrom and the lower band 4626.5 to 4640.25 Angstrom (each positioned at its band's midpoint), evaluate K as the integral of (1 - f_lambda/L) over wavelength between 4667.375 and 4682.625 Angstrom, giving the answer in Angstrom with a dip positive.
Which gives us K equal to 1.3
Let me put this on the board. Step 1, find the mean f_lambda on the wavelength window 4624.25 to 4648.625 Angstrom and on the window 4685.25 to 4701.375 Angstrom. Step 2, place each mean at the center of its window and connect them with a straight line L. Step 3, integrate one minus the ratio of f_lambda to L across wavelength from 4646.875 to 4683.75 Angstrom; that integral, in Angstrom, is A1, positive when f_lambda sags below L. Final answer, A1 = 5.7 Angstrom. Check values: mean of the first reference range 15.1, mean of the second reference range 17.3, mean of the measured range 13.8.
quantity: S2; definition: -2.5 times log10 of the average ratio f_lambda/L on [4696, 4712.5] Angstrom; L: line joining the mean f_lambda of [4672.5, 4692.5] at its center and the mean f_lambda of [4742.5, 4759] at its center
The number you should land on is -0.09 mag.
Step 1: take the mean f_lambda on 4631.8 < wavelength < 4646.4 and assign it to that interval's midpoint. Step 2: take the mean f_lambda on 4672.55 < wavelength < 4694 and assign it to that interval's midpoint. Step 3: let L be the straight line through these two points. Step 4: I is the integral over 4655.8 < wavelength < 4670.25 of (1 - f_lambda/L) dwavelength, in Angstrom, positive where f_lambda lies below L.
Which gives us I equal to 4.2 Angstrom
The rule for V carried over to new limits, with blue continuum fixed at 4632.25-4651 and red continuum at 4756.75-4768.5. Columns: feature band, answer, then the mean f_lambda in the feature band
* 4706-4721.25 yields -0.08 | 17.6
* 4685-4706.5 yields -0.06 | 16.9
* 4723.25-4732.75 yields -0.13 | 18.7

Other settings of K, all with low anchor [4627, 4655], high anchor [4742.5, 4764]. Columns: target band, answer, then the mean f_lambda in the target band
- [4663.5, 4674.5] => 2.5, 11.8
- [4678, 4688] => -0.8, 16.6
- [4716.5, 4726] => -1.1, 17.7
